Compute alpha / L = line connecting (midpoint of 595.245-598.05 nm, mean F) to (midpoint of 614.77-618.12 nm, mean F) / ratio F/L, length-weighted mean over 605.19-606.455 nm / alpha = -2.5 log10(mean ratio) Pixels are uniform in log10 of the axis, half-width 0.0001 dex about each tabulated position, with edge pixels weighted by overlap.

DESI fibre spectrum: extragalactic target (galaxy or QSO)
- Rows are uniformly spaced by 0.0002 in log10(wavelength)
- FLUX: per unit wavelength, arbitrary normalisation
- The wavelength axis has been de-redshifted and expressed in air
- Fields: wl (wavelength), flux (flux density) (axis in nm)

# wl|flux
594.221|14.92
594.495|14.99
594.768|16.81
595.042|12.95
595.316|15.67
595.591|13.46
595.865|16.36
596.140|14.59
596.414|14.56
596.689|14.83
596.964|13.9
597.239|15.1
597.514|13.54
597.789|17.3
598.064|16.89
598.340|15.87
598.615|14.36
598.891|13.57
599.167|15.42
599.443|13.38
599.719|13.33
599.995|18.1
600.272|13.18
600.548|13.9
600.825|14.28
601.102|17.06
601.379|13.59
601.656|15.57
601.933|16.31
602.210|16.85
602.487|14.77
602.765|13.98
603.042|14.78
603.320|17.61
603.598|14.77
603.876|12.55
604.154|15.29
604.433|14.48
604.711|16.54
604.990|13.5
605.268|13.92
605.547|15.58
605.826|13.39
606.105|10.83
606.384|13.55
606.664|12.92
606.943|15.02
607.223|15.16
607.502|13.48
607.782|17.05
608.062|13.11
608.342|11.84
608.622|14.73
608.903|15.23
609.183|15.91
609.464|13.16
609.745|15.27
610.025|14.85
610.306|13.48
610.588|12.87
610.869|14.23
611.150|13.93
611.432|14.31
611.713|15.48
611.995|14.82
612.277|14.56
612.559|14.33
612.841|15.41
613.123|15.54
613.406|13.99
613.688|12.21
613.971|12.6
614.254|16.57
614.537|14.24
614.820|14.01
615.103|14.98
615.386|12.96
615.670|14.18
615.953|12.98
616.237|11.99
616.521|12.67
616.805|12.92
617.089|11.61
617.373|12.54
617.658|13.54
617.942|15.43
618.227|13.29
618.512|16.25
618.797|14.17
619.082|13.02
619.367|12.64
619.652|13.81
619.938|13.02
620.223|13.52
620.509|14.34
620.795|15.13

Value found 0.06 mag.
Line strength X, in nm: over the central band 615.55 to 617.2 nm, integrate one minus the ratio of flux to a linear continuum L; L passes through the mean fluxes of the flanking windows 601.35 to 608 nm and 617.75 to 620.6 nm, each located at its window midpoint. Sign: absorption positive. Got 0.16 nm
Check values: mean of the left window 14.6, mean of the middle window 12.7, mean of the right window 13.9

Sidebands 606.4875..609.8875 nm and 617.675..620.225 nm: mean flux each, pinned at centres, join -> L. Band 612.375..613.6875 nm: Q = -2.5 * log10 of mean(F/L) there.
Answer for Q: -0.03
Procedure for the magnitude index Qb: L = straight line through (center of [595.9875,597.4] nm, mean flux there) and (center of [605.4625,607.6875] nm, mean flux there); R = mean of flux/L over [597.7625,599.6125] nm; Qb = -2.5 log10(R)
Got -0.05 mag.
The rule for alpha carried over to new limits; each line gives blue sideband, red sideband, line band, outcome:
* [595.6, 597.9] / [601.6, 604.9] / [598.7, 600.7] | 0.05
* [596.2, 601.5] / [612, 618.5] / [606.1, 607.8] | 0.02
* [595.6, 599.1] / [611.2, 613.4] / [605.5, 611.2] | 0.06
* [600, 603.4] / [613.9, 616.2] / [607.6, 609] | 0.02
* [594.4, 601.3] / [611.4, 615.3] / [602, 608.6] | 0.02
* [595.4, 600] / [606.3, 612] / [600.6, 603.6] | -0.05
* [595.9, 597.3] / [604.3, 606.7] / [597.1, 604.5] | -0.05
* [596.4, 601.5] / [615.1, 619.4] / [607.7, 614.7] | -0.04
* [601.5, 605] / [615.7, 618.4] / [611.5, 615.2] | -0.07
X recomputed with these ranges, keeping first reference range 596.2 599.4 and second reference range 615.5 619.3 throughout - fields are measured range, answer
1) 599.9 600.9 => 0.000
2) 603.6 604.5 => 0.018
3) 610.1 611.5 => 0.015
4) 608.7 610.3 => -0.082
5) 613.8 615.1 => -0.070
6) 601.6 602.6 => -0.089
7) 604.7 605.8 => -0.012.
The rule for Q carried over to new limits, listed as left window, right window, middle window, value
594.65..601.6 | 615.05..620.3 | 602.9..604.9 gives -0.05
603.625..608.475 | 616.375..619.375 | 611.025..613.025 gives -0.07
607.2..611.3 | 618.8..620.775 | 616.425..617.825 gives 0.08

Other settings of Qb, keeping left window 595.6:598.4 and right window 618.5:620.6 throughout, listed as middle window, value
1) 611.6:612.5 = -0.05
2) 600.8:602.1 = -0.04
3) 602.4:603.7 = -0.03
